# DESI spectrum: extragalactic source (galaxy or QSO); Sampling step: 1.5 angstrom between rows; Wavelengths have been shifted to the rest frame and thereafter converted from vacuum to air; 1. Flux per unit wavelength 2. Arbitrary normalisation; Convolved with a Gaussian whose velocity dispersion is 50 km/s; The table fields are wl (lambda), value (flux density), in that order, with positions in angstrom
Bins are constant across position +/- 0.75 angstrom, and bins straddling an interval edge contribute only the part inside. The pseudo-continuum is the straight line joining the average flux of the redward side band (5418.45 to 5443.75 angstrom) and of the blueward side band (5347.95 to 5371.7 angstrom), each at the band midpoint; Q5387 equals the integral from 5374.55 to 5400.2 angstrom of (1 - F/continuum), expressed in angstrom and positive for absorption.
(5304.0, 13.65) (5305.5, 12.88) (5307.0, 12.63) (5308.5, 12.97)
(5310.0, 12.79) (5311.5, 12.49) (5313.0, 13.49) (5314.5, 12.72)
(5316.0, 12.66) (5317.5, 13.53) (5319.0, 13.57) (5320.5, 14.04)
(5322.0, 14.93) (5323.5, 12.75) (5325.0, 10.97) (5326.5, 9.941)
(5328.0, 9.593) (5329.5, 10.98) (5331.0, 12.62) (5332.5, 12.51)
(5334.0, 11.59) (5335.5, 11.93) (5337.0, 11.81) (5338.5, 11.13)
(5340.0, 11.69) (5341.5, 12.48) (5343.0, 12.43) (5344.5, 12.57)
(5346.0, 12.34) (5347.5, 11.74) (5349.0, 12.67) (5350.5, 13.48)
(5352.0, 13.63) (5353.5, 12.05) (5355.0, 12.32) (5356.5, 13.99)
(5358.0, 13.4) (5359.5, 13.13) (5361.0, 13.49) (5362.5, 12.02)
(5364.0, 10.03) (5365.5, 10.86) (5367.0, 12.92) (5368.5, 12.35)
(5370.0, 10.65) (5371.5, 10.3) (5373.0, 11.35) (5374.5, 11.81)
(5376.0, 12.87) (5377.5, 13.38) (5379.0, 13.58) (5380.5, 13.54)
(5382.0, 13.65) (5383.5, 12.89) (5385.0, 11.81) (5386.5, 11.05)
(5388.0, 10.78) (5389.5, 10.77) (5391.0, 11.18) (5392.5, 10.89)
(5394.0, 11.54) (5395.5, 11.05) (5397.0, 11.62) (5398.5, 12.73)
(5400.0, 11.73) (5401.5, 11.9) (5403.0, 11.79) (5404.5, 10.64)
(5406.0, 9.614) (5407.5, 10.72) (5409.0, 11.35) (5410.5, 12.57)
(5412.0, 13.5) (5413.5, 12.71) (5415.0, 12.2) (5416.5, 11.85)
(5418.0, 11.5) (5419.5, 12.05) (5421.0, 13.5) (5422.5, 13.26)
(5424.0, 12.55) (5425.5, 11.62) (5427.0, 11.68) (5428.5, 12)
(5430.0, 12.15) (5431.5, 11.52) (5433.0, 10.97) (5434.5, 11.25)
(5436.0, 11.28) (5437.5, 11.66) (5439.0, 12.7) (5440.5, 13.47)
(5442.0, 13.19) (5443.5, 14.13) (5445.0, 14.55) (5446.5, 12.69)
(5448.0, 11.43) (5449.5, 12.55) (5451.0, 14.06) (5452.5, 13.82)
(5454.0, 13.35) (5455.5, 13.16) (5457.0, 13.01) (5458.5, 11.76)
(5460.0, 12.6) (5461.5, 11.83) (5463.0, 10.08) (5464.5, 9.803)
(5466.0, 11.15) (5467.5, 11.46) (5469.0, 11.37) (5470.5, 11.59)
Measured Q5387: 0.5 angstrom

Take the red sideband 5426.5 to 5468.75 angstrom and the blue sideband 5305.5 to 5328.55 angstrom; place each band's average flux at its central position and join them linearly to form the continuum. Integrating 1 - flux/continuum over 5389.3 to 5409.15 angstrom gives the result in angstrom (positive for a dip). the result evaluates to 1.82 angstrom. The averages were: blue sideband 12.6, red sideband 12.3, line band 11.3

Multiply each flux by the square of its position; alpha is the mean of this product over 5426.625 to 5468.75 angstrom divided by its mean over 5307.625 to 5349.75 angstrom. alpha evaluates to 1.04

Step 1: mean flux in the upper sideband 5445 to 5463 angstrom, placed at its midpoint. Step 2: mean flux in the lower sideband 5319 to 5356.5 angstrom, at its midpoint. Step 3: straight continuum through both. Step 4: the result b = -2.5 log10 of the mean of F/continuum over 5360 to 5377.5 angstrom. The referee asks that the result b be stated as 0.05 mag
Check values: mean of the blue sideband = 12.2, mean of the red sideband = 12.7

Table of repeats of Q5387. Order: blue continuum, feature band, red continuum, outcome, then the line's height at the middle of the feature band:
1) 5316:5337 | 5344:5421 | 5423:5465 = 1.4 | 12.3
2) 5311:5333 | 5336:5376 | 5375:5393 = 0.4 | 12.3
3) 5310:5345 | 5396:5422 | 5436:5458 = 1.9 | 12.8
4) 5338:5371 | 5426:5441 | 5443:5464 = 1.0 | 12.7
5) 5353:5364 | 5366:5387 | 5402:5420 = 0.1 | 12.4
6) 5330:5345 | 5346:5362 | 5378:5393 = -1.2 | 12.1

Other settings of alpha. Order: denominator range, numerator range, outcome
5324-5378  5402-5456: 1.05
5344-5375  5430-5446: 1.05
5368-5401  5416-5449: 1.06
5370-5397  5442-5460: 1.13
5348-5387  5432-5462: 1.05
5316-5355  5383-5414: 0.96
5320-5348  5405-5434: 1.03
